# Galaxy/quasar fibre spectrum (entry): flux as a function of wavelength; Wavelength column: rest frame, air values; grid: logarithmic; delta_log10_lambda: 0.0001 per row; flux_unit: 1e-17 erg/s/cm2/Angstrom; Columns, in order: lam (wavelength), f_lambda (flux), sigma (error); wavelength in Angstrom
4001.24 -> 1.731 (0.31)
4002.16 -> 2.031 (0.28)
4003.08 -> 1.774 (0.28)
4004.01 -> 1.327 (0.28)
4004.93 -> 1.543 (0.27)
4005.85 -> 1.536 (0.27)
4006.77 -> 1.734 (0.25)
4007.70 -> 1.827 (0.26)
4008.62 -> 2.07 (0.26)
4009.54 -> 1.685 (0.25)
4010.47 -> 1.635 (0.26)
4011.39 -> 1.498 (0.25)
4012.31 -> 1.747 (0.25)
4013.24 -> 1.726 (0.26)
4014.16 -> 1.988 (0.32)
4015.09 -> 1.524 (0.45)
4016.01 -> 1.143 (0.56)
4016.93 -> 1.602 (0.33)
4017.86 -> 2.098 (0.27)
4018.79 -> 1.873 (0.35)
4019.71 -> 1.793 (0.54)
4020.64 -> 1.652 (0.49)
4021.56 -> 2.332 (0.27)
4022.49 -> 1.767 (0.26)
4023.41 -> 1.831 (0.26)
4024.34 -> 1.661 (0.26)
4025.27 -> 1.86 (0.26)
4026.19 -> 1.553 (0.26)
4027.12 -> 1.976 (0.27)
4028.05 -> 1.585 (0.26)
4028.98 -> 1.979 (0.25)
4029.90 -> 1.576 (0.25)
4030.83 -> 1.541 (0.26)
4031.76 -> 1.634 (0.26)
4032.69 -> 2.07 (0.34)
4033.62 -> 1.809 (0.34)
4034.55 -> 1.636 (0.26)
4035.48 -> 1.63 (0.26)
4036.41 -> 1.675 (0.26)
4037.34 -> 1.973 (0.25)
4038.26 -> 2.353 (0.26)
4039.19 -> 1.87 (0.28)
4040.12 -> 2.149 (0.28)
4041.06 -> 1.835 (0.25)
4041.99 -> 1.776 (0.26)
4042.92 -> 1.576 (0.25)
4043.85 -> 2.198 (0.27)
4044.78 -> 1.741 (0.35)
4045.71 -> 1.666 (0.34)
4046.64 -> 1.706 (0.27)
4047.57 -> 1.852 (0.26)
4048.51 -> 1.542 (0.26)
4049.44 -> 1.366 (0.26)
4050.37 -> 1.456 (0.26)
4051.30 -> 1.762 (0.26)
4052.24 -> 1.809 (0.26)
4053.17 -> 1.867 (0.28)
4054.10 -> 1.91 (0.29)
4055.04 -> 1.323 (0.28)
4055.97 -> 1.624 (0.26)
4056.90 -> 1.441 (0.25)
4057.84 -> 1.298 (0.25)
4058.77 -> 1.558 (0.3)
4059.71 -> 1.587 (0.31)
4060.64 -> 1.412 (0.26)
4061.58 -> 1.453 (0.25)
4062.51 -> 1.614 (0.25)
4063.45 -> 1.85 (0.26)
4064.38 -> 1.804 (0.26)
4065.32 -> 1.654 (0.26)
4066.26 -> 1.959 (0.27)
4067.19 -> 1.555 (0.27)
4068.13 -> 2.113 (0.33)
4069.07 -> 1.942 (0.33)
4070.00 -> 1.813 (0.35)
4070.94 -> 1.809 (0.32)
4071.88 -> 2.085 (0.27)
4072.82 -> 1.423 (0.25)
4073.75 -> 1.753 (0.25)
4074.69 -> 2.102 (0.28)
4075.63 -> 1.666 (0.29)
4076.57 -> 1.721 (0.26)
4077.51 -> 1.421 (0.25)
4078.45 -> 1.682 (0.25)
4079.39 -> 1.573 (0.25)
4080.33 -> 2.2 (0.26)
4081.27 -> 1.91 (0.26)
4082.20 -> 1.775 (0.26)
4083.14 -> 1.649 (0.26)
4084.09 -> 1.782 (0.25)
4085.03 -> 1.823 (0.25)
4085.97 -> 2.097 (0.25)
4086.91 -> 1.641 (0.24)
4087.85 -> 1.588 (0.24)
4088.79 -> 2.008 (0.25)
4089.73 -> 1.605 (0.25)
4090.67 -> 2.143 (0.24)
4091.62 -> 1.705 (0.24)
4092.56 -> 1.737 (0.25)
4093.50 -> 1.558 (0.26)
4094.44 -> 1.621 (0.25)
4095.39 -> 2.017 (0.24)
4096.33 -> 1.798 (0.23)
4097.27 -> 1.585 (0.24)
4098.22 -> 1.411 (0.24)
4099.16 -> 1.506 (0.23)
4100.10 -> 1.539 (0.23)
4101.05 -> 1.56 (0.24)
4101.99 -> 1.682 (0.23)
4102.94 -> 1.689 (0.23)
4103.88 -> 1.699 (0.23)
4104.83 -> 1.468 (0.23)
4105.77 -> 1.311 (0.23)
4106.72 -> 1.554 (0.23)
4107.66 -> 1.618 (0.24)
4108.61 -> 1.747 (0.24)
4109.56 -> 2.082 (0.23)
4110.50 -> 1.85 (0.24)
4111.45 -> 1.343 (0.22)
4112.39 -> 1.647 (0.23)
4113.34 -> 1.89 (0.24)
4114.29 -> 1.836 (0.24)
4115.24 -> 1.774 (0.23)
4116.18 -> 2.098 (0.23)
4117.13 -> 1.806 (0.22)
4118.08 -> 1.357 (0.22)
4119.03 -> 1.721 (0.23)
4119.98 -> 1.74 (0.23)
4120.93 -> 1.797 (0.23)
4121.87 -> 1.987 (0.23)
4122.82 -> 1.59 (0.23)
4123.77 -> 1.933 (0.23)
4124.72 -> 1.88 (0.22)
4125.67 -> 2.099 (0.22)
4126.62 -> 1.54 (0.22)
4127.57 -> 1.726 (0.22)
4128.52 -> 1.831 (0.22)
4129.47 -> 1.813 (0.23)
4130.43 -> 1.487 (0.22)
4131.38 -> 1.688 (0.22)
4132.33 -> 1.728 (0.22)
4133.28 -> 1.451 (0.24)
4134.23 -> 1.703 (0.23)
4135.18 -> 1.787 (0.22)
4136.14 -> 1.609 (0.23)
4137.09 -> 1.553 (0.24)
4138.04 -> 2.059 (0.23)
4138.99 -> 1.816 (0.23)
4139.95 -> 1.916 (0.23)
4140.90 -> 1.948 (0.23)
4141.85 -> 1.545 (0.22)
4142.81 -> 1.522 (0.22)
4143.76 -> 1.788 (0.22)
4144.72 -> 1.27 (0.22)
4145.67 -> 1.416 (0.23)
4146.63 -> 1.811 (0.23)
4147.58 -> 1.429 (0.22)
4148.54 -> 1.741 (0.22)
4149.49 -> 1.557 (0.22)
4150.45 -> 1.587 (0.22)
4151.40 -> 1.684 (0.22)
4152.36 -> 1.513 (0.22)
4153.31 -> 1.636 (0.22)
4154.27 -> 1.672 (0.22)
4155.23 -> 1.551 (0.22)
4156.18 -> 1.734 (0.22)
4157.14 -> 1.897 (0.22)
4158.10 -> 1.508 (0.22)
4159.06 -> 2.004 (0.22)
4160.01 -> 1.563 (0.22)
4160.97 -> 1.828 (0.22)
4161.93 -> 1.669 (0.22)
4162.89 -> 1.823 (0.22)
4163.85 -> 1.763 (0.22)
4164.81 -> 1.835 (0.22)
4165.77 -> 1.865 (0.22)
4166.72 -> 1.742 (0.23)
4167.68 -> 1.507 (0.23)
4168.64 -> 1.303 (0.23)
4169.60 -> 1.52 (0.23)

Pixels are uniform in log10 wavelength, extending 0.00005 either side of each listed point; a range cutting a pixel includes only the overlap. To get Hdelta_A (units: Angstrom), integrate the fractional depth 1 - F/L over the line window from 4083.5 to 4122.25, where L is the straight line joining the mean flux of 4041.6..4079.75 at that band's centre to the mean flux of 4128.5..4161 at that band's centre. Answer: -0.8 Angstrom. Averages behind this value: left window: 1.69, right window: 1.67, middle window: 1.72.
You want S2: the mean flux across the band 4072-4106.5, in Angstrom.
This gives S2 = 1.71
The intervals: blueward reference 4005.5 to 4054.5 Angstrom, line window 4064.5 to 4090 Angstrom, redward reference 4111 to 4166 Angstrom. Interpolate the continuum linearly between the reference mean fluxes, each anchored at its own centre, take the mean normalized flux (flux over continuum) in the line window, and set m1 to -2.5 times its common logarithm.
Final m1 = -0.03 mag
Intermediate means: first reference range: 1.77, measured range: 1.79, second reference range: 1.71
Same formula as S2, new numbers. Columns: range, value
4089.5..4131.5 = 1.71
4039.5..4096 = 1.74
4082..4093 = 1.8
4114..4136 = 1.75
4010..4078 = 1.74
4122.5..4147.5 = 1.71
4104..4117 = 1.71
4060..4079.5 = 1.73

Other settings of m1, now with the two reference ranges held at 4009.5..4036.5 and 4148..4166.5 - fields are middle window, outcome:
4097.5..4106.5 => 0.12 mag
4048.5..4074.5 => 0.03 mag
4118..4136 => -0.01 mag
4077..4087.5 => -0.03 mag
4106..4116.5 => -0.02 mag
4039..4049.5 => -0.03 mag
